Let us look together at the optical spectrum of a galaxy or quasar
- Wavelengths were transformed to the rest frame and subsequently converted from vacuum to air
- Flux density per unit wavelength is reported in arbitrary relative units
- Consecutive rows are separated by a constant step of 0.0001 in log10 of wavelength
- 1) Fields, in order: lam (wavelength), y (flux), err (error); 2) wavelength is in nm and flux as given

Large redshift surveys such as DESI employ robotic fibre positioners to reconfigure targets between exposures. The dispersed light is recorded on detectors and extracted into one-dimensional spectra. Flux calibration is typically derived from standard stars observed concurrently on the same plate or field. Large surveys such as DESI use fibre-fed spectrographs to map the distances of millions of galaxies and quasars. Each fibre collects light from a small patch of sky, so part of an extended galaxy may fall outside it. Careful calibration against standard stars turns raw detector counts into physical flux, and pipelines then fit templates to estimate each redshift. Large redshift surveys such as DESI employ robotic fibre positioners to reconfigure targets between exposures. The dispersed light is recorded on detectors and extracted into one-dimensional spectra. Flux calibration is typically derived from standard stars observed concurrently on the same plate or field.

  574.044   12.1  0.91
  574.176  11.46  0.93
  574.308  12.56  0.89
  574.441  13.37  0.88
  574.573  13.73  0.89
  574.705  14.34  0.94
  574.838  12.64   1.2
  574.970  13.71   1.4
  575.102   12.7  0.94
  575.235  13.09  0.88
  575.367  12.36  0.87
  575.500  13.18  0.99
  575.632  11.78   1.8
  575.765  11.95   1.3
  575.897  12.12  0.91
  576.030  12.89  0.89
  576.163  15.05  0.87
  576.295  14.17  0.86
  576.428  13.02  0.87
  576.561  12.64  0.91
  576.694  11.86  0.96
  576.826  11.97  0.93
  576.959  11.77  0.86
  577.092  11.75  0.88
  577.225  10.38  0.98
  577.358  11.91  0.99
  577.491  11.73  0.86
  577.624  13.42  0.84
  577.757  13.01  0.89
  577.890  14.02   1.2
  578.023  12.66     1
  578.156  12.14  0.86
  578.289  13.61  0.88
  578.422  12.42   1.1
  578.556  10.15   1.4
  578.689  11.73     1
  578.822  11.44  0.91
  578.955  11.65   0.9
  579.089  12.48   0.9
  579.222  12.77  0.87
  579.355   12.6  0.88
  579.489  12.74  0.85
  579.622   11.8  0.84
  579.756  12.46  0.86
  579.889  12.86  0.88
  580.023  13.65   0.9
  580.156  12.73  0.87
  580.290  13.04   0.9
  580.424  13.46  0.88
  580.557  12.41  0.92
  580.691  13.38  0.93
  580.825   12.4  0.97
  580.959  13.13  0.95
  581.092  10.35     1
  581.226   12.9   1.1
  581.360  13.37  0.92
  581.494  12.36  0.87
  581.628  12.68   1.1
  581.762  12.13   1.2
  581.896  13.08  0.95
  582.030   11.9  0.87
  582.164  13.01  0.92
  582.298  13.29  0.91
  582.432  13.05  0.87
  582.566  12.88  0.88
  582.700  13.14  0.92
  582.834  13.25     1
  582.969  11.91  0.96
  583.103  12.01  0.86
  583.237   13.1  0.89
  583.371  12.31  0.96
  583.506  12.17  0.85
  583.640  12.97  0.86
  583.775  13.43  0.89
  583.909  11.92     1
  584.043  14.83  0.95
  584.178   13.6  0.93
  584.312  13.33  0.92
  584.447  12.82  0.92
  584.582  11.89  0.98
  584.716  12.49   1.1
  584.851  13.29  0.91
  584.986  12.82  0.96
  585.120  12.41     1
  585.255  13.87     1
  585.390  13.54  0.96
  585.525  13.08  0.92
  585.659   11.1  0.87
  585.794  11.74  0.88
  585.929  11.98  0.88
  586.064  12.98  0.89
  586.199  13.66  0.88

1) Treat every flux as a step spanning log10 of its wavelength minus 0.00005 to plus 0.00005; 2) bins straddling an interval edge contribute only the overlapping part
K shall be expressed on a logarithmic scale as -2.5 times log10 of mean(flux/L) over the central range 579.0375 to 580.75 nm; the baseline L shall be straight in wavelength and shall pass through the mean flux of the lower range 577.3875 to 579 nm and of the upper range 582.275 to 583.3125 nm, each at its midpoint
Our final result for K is -0.02 mag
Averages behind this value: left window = 12.3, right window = 12.8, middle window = 12.8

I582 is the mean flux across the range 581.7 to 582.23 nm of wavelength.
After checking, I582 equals 12.5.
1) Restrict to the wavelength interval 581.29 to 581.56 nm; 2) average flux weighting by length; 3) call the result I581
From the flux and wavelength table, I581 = 12.9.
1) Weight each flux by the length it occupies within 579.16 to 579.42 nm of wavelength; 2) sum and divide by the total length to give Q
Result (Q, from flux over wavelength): 12.7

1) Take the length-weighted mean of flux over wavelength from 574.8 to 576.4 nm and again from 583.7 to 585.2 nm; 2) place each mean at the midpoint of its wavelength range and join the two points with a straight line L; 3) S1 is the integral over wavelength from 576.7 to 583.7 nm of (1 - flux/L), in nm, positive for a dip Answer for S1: 0.27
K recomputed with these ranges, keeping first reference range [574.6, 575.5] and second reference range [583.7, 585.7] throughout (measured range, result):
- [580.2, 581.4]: 0.03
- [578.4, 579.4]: 0.11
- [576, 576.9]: 0.00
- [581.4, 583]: 0.02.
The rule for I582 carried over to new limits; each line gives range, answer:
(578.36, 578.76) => 11.4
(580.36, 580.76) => 13.1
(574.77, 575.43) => 12.9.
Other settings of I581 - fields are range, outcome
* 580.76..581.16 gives 12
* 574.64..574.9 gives 13.5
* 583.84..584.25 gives 13.5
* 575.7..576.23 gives 13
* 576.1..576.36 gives 14.6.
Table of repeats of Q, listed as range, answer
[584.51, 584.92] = 12.5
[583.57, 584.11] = 13.3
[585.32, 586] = 12.3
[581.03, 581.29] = 11.6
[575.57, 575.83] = 11.8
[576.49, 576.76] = 12.3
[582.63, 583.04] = 12.8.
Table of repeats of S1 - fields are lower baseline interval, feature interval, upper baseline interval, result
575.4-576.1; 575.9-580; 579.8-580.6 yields 0.08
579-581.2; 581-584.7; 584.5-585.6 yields 0.02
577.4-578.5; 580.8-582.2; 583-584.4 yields 0.05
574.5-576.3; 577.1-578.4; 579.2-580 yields 0.03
